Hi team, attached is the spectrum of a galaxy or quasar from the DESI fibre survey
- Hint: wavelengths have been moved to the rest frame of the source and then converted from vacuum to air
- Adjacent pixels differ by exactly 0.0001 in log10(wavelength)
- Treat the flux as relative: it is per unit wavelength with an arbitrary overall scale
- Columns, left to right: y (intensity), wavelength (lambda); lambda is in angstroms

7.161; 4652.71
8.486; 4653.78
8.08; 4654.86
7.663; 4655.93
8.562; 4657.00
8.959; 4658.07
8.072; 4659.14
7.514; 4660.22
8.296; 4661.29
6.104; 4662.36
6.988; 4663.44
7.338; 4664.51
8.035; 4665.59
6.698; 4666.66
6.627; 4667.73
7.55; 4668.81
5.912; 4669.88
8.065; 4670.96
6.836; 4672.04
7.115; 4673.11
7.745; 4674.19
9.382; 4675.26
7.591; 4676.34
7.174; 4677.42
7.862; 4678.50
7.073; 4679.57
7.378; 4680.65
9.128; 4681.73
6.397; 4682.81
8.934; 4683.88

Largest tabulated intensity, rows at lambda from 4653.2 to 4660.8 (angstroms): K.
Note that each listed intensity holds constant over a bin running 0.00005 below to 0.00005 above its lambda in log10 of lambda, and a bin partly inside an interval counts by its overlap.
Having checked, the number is 8.959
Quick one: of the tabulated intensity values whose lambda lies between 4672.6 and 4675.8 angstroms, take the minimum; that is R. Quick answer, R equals 7.115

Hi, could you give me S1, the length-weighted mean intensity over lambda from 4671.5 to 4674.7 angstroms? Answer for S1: 7.23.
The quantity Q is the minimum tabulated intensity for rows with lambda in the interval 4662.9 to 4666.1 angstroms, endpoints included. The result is 6.988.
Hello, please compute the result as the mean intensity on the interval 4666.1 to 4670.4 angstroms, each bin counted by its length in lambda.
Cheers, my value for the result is 6.72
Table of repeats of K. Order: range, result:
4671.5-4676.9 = 9.382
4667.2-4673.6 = 8.065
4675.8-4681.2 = 7.862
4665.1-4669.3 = 8.035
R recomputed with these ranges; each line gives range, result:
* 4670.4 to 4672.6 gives 6.836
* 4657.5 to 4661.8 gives 7.514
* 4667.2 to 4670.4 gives 5.912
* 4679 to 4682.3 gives 7.073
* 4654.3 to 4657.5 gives 7.663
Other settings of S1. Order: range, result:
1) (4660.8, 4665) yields 7.17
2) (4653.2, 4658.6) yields 8.34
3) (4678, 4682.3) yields 7.85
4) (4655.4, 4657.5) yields 8.11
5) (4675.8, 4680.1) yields 7.43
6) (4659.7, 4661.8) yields 7.92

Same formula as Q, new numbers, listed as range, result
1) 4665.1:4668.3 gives 6.627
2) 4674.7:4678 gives 7.174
